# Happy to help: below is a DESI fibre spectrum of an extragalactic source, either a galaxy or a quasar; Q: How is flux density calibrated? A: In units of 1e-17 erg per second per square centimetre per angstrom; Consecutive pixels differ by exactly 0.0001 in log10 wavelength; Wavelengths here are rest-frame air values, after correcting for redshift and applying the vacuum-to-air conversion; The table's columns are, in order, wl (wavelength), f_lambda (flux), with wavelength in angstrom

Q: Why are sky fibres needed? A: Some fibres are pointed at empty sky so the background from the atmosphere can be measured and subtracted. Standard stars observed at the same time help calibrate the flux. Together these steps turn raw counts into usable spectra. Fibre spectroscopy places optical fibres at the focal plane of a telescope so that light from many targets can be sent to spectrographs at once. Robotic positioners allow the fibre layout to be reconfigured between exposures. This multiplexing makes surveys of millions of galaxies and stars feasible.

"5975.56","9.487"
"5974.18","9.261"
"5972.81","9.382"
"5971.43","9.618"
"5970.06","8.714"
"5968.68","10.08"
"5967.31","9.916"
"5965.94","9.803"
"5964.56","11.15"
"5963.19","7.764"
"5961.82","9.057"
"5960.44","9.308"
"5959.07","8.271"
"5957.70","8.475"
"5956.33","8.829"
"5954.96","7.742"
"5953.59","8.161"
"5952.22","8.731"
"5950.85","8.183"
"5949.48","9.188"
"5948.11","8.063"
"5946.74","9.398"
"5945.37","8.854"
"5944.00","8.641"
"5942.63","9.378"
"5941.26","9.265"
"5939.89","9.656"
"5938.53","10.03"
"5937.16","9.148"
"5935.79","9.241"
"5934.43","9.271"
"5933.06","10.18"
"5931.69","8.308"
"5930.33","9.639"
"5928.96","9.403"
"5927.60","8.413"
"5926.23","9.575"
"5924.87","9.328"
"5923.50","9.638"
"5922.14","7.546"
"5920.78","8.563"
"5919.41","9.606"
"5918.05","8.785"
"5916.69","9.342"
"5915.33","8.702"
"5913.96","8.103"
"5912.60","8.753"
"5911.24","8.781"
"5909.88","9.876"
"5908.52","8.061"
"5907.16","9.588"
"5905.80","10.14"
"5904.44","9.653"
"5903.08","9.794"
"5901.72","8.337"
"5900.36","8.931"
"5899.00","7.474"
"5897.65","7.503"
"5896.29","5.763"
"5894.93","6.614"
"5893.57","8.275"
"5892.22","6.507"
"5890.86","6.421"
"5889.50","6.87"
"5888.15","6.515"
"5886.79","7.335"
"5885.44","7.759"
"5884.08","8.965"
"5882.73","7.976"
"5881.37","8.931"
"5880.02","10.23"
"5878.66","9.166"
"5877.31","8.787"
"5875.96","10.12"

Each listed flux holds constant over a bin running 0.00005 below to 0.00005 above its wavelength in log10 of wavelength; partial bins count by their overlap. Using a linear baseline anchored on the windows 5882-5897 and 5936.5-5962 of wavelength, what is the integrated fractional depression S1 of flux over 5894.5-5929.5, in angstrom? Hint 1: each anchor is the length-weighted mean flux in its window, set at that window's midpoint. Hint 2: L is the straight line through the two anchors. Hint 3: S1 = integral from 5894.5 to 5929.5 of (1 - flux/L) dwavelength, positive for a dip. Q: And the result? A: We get -4.0 angstrom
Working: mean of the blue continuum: 7.18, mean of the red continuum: 8.86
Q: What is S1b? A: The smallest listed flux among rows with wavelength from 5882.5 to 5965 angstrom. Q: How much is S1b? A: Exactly 5.763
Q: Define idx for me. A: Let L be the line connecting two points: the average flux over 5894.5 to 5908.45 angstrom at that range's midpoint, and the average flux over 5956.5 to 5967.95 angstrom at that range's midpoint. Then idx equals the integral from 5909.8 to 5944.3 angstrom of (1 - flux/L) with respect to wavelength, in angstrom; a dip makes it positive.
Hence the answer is -1.5 angstrom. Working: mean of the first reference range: 8.4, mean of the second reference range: 9.2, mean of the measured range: 9.11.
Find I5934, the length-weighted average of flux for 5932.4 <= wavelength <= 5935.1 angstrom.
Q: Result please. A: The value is 9.71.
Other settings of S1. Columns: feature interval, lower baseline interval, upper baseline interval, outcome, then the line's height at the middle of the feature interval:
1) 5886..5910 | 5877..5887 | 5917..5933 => 2.4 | 8.83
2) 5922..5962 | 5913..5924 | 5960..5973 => 0.6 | 9.12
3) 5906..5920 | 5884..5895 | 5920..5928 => -1.1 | 8.33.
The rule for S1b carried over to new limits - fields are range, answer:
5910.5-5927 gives 7.546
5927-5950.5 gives 8.063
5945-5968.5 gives 7.742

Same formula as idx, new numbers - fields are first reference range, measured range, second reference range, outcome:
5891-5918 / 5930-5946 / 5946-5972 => -1.0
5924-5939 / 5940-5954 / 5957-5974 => 0.7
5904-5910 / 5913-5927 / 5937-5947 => 0.7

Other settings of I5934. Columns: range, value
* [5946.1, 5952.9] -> 8.71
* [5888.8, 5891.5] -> 6.65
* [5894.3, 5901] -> 7.25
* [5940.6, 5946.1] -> 9.03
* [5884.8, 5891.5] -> 6.98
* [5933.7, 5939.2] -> 9.42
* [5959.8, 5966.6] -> 9.41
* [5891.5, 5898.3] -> 6.92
